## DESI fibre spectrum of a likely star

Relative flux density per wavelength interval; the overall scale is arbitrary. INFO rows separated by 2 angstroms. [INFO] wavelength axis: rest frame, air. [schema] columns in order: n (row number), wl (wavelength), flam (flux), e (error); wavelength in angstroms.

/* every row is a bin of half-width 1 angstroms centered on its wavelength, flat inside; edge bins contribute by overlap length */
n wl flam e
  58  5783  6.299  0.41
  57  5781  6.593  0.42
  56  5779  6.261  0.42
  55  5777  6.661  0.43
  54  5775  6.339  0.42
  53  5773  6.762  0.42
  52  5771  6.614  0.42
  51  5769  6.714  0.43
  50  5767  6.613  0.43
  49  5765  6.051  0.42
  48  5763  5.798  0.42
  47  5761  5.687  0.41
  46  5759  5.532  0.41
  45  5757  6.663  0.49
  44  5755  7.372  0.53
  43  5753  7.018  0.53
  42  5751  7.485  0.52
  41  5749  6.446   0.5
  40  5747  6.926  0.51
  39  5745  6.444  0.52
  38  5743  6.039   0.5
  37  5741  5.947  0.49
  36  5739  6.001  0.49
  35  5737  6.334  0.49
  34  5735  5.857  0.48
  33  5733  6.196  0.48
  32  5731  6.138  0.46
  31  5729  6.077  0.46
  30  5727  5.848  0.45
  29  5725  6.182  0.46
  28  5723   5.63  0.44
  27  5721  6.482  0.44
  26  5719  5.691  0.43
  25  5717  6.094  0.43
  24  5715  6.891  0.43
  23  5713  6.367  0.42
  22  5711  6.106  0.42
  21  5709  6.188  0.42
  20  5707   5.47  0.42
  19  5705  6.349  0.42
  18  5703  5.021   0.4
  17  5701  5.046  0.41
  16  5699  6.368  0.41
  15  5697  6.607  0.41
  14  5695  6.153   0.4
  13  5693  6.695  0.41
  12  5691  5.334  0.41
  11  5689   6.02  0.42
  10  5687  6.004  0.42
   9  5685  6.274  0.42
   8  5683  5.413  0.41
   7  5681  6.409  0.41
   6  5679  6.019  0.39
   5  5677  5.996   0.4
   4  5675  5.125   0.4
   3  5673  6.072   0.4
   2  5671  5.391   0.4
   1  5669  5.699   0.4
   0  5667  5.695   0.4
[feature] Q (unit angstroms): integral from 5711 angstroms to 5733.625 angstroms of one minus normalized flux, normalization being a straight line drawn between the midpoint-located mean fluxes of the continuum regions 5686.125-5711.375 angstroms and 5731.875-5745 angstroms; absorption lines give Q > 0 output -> -0.4 angstroms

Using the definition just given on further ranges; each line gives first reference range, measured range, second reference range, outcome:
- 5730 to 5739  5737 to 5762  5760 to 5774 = -1.0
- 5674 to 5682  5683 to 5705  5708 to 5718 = 0.5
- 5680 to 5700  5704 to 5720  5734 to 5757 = 0.4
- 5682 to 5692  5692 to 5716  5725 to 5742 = -0.8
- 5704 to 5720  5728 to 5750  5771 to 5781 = 0.3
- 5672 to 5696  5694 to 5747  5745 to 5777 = 1.3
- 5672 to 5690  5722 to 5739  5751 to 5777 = 0.6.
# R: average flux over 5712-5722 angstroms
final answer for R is 6.31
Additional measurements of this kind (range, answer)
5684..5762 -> 6.18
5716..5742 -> 6.04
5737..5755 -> 6.57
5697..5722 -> 6.03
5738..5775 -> 6.45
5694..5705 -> 5.89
